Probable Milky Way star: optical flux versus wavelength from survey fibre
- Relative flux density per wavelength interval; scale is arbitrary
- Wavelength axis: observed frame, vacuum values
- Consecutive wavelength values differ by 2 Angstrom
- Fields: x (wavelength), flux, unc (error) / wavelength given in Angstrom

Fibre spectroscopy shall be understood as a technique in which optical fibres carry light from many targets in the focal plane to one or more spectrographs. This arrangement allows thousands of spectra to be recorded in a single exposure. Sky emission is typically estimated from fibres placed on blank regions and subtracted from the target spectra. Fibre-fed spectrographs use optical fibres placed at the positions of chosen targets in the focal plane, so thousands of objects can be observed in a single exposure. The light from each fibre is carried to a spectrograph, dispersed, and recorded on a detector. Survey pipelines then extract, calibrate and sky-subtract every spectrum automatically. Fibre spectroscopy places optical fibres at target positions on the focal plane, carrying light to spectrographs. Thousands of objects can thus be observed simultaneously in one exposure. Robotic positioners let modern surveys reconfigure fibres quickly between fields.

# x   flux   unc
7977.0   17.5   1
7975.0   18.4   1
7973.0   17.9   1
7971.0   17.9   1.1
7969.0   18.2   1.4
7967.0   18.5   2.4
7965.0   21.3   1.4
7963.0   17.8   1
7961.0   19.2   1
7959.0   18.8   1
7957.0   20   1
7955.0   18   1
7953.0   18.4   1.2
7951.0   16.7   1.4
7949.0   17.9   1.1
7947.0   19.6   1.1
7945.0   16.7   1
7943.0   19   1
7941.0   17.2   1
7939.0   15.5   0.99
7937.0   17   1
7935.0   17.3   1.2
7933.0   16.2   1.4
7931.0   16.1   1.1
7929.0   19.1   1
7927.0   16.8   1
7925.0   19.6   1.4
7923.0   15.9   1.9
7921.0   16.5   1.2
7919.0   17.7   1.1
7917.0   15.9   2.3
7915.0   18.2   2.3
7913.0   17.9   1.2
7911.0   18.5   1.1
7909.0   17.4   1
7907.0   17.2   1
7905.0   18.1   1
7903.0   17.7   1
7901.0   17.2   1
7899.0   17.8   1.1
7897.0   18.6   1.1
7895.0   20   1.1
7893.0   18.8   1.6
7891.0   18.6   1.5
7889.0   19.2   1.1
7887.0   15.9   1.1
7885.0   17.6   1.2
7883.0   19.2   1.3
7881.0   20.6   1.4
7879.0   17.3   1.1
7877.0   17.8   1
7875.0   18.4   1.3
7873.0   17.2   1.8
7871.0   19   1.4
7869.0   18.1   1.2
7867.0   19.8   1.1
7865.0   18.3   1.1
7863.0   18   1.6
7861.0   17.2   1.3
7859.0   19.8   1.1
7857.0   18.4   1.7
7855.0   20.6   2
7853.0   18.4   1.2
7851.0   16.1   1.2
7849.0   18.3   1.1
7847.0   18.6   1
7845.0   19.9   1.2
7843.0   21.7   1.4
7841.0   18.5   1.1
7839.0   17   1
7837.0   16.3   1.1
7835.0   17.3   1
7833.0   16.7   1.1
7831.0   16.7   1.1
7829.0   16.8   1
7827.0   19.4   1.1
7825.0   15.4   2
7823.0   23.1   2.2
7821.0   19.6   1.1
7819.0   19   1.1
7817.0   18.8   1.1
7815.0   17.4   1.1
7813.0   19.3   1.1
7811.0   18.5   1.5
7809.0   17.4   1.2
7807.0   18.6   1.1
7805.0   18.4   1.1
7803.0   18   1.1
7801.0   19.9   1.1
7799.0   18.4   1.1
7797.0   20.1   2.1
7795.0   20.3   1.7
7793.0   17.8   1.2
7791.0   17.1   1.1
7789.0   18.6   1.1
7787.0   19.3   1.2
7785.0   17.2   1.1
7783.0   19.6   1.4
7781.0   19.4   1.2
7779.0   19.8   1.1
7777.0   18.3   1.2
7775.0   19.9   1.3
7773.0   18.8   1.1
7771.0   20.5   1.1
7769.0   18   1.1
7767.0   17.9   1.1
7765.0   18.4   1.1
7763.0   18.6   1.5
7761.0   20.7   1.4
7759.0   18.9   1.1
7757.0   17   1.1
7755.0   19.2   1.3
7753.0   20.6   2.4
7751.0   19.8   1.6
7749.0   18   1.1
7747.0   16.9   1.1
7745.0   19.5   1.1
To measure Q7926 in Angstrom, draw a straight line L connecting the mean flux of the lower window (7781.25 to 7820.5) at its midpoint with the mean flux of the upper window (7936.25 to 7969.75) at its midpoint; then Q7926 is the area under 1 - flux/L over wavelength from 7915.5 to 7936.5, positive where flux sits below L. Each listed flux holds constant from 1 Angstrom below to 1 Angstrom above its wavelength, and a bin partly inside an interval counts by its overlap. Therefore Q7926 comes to 1.3 Angstrom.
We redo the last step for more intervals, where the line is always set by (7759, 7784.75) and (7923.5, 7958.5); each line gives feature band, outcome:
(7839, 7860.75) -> -0.5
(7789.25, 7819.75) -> 0.4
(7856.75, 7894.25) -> -0.3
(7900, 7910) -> 0.3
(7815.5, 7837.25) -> 0.6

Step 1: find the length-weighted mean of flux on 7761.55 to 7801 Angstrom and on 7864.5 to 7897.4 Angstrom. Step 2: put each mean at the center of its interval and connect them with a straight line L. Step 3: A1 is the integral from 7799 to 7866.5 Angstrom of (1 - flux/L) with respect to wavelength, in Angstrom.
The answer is 1.0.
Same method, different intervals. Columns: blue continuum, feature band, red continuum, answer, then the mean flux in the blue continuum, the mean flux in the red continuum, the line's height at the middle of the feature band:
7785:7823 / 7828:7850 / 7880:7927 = 0.6 Angstrom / 18.8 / 18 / 18.5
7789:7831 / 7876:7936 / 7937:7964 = 1.3 Angstrom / 18.6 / 18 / 18.2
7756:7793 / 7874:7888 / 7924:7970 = 0.2 Angstrom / 18.8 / 18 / 18.3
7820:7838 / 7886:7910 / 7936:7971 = 0.1 Angstrom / 17.9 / 18.2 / 18.1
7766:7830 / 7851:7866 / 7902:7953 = -0.3 Angstrom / 18.8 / 17.4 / 18.2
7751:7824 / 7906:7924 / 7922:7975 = 0.9 Angstrom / 19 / 18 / 18.2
